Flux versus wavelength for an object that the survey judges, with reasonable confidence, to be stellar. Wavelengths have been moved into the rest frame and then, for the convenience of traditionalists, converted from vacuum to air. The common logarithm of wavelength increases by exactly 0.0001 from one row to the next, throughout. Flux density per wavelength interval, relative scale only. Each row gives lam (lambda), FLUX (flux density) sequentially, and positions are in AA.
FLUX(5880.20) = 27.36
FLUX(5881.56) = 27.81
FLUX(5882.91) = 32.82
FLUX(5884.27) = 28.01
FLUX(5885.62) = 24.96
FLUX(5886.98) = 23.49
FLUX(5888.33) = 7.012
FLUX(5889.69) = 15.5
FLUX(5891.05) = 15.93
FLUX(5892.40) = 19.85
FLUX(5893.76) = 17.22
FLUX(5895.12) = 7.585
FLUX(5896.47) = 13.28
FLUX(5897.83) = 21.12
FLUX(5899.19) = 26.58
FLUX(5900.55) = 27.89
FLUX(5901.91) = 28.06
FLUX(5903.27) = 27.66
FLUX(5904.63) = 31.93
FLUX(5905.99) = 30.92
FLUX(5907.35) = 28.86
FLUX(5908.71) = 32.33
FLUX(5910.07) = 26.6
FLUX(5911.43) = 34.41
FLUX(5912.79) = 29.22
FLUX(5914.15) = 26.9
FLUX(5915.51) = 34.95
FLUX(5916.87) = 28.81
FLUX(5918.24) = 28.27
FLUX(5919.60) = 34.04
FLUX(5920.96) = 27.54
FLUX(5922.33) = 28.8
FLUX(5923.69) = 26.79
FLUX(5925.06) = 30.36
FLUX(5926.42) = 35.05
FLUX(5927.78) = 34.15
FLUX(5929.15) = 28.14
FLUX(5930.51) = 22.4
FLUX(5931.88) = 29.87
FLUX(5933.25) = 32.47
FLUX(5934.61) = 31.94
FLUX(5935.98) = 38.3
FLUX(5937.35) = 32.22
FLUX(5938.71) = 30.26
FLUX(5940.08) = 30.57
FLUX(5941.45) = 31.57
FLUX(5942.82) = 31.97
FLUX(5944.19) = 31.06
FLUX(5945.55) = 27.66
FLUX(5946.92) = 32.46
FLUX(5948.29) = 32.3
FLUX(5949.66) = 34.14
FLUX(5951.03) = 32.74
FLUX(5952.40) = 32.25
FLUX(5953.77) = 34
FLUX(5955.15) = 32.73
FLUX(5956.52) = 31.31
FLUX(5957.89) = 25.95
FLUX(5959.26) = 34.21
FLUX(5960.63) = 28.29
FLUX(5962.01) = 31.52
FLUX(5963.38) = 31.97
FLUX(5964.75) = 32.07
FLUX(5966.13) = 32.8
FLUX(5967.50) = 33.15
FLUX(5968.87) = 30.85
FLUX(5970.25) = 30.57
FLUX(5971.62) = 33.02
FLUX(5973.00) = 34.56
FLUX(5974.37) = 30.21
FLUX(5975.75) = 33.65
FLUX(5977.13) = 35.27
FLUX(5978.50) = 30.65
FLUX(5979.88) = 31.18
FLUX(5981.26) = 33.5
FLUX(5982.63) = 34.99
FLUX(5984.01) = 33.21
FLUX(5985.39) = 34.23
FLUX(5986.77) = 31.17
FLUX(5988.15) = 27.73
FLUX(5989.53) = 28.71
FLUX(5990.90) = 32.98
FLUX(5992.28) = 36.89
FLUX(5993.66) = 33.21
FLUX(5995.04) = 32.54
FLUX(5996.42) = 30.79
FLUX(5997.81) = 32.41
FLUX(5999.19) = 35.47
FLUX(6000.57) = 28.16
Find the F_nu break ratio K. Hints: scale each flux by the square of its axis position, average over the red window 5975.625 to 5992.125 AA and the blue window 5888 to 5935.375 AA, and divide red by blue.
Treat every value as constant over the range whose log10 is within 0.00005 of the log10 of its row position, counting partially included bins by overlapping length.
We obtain 1.25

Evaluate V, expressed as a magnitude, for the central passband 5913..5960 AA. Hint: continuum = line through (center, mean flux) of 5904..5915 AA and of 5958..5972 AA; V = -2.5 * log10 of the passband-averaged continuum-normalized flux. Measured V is -0.01 mag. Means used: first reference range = 30.2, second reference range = 31.6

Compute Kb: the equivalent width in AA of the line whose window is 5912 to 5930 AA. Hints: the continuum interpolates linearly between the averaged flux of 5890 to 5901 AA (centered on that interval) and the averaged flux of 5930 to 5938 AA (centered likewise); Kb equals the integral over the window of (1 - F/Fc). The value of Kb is -2.2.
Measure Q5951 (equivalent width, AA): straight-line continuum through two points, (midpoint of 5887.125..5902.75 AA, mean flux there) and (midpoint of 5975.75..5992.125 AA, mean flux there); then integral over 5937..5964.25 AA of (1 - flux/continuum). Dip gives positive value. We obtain -4.4 AA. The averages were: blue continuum 18.5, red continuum 32.4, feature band 31.5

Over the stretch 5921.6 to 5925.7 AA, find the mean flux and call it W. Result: 28.6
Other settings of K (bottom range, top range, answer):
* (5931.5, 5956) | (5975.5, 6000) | 1.03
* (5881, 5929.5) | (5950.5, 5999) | 1.26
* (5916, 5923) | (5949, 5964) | 1.08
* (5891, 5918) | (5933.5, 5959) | 1.25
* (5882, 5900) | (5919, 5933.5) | 1.54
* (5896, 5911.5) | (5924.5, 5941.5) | 1.16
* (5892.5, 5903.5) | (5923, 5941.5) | 1.50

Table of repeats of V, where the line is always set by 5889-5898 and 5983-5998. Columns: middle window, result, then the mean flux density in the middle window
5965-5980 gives -0.12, 32.4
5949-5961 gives -0.22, 31.8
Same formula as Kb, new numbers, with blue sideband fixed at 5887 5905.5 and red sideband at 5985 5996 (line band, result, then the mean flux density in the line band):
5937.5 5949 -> -2.2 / 31.1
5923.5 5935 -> -2.8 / 30.2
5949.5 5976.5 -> -3.2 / 32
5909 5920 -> -3.8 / 30.4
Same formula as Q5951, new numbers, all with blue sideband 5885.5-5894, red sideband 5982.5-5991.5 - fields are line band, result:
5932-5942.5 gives -3.48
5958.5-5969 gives -1.36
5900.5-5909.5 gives -4.72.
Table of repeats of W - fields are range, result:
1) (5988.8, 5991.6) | 30.9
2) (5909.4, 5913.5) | 30.1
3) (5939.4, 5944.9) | 31.3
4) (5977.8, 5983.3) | 32.6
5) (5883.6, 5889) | 20.9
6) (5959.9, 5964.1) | 30.7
